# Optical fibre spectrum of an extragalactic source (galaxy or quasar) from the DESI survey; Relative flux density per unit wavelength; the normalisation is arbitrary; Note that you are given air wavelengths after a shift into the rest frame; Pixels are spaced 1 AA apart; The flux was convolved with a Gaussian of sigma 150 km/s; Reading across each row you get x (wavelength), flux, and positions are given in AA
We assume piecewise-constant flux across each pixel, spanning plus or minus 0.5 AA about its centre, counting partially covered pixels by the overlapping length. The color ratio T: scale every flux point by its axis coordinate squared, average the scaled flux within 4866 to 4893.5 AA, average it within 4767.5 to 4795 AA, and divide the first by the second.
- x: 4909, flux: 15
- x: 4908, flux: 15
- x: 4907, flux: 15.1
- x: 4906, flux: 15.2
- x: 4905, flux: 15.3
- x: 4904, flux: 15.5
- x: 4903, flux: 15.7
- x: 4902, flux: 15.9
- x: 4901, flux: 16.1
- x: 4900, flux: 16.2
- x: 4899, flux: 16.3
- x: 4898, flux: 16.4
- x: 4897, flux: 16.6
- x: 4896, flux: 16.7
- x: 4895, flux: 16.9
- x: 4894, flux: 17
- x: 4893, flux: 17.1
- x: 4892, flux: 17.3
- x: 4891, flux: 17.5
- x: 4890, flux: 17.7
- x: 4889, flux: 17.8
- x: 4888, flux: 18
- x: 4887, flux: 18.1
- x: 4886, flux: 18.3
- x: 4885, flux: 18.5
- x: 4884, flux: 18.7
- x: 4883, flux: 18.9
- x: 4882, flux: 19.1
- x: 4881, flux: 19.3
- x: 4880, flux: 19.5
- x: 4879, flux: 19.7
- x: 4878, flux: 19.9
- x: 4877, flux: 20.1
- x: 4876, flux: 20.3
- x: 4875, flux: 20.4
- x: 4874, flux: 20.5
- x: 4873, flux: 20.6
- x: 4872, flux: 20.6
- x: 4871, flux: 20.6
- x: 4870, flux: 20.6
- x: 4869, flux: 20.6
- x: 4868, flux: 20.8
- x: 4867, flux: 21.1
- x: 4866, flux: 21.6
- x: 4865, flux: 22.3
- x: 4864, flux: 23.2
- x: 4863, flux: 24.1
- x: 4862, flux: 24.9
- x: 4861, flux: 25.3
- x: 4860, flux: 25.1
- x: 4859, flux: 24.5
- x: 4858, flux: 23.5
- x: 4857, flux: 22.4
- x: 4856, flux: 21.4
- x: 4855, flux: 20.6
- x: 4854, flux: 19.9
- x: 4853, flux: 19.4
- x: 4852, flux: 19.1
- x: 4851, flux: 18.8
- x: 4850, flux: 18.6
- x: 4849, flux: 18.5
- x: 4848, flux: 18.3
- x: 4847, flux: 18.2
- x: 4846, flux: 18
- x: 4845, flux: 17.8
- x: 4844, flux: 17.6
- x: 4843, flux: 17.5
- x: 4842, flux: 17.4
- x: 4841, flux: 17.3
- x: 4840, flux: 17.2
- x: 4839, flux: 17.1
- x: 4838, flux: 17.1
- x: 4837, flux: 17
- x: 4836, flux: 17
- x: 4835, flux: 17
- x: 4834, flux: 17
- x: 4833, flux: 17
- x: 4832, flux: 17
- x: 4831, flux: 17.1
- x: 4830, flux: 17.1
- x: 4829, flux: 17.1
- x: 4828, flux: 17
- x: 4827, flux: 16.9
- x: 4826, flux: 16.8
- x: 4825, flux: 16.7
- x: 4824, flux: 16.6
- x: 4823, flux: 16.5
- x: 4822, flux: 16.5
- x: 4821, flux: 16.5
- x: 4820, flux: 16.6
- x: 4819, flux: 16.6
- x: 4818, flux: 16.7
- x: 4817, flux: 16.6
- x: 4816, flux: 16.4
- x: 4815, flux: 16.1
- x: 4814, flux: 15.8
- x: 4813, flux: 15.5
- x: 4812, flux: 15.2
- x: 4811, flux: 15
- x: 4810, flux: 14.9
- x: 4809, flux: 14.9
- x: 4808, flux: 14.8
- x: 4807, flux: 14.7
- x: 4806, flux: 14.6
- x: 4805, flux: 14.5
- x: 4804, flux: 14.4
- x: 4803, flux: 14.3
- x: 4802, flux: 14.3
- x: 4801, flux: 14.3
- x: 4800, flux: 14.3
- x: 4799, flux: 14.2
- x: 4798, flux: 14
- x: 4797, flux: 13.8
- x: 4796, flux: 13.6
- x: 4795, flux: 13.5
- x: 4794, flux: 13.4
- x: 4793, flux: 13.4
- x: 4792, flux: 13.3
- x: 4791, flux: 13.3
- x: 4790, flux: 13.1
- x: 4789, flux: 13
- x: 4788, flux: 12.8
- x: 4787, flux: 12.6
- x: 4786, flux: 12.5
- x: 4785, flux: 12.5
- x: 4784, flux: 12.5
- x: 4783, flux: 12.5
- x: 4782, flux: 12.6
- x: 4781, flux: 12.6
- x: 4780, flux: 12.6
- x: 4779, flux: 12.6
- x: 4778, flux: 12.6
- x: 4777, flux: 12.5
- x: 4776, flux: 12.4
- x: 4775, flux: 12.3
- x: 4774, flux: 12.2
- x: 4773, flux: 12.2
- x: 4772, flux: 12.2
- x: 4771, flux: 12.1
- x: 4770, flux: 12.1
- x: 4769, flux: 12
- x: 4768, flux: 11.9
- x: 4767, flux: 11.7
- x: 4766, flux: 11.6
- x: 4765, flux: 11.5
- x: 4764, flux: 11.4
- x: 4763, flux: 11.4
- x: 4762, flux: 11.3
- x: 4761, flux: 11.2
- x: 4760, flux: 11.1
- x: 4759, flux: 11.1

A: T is 1.6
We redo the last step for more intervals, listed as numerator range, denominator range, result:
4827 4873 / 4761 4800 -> 1.60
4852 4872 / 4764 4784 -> 1.88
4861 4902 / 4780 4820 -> 1.40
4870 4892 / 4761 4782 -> 1.67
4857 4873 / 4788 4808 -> 1.67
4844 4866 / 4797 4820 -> 1.42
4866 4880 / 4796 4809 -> 1.47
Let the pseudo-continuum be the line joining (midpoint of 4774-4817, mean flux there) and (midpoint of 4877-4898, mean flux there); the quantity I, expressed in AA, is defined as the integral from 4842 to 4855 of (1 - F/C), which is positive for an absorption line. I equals -1.8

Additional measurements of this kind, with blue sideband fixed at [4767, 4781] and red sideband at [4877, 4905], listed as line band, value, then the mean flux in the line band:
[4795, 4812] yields -1.0 AA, 14.4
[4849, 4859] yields -2.9 AA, 20.5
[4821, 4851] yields -4.4 AA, 17.3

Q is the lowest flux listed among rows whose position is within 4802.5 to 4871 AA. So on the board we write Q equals 14.3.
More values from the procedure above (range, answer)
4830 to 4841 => 17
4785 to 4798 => 12.5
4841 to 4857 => 17.3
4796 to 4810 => 13.6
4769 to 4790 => 12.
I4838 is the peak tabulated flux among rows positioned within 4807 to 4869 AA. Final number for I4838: 25.3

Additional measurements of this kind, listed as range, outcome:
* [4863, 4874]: 24.1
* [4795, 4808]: 14.8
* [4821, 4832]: 17.1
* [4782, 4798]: 14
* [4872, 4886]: 20.6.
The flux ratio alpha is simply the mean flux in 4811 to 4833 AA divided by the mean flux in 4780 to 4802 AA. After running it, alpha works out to 1.25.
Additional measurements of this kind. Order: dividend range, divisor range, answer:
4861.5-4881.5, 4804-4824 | 1.34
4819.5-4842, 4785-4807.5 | 1.24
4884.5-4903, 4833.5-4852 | 0.97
